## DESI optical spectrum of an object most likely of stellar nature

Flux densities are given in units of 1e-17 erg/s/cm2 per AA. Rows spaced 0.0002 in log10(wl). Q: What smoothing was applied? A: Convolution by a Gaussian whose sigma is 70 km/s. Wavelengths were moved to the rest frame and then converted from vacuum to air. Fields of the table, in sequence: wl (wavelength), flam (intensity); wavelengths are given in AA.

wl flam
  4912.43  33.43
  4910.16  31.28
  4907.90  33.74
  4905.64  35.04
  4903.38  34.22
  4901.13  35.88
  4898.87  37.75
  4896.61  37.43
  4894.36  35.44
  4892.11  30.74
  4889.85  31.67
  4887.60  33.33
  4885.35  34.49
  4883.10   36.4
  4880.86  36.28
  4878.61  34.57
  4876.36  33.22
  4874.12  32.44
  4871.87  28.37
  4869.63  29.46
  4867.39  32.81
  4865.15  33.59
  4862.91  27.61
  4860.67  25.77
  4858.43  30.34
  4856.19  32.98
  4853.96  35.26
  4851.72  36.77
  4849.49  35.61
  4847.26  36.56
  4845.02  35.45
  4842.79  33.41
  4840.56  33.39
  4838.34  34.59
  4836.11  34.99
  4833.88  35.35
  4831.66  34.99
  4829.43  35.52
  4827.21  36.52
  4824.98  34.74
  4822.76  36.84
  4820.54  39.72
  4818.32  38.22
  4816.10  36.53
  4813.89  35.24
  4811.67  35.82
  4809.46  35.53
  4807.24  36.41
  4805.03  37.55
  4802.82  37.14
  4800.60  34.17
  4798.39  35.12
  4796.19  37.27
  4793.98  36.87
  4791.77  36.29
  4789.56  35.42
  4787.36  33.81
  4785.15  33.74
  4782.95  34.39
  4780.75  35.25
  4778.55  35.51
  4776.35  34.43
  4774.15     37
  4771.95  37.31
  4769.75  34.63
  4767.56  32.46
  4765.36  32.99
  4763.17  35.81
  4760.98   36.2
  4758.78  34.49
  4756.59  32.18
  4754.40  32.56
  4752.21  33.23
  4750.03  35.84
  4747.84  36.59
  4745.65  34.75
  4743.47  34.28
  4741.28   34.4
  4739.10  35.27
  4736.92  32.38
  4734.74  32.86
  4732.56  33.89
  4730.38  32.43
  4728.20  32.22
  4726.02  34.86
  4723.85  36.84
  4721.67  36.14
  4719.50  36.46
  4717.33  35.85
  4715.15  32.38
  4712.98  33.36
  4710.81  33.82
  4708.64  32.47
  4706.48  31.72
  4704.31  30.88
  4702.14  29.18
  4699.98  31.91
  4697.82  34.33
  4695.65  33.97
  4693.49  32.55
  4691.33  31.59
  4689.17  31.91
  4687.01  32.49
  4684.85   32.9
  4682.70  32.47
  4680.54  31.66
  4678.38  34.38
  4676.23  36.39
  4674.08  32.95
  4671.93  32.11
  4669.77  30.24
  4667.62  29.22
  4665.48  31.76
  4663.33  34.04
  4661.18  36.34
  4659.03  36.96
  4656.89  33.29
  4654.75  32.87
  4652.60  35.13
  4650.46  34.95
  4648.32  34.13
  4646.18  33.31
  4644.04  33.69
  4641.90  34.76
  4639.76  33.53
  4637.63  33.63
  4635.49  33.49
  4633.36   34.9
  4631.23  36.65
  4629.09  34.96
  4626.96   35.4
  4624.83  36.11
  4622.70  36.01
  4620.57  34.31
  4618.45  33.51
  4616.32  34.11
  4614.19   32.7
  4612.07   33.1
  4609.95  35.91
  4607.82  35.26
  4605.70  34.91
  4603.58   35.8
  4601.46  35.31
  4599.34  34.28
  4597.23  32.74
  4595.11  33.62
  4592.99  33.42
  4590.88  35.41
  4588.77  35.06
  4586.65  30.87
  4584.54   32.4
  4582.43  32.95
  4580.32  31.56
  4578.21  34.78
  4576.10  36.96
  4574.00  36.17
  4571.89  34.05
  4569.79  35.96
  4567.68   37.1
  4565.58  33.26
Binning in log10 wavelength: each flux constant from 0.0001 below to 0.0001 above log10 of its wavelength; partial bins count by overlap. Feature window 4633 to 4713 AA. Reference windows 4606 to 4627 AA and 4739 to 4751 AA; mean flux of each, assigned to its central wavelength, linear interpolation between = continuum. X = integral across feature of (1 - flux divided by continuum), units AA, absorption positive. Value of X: 3.98 AA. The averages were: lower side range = 34.6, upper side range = 35.2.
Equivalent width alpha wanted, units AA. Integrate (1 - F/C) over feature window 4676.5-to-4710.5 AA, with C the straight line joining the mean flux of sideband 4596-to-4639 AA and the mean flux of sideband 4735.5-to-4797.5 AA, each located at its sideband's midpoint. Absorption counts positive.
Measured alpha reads 2.3 AA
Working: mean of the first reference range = 34.6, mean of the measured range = 32.4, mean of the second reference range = 34.8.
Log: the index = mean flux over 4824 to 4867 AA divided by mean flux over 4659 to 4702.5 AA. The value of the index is 1.0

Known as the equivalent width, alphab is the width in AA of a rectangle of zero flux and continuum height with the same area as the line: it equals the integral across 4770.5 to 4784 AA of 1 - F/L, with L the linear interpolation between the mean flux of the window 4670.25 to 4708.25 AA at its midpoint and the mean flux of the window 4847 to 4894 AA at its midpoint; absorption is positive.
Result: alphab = -1.2 AA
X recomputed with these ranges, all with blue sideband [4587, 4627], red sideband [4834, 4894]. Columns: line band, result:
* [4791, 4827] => -3.3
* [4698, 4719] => 0.8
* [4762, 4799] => -1.8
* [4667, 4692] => 1.2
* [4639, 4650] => 0.1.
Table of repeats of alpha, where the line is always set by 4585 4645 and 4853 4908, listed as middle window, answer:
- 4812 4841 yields -2.2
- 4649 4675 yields 0.6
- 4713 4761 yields -0.7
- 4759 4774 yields -0.6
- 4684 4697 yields 0.5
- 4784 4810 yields -1.7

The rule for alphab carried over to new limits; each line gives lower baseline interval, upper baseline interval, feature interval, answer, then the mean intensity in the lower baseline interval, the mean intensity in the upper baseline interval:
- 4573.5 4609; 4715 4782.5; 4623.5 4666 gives -0.27 AA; 34.2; 34.6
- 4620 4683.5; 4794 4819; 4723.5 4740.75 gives 0.71 AA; 34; 36.3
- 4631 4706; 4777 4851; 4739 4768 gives 0.24 AA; 33.2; 35.7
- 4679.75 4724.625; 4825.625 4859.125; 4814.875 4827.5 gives -0.93 AA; 33.1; 34.8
